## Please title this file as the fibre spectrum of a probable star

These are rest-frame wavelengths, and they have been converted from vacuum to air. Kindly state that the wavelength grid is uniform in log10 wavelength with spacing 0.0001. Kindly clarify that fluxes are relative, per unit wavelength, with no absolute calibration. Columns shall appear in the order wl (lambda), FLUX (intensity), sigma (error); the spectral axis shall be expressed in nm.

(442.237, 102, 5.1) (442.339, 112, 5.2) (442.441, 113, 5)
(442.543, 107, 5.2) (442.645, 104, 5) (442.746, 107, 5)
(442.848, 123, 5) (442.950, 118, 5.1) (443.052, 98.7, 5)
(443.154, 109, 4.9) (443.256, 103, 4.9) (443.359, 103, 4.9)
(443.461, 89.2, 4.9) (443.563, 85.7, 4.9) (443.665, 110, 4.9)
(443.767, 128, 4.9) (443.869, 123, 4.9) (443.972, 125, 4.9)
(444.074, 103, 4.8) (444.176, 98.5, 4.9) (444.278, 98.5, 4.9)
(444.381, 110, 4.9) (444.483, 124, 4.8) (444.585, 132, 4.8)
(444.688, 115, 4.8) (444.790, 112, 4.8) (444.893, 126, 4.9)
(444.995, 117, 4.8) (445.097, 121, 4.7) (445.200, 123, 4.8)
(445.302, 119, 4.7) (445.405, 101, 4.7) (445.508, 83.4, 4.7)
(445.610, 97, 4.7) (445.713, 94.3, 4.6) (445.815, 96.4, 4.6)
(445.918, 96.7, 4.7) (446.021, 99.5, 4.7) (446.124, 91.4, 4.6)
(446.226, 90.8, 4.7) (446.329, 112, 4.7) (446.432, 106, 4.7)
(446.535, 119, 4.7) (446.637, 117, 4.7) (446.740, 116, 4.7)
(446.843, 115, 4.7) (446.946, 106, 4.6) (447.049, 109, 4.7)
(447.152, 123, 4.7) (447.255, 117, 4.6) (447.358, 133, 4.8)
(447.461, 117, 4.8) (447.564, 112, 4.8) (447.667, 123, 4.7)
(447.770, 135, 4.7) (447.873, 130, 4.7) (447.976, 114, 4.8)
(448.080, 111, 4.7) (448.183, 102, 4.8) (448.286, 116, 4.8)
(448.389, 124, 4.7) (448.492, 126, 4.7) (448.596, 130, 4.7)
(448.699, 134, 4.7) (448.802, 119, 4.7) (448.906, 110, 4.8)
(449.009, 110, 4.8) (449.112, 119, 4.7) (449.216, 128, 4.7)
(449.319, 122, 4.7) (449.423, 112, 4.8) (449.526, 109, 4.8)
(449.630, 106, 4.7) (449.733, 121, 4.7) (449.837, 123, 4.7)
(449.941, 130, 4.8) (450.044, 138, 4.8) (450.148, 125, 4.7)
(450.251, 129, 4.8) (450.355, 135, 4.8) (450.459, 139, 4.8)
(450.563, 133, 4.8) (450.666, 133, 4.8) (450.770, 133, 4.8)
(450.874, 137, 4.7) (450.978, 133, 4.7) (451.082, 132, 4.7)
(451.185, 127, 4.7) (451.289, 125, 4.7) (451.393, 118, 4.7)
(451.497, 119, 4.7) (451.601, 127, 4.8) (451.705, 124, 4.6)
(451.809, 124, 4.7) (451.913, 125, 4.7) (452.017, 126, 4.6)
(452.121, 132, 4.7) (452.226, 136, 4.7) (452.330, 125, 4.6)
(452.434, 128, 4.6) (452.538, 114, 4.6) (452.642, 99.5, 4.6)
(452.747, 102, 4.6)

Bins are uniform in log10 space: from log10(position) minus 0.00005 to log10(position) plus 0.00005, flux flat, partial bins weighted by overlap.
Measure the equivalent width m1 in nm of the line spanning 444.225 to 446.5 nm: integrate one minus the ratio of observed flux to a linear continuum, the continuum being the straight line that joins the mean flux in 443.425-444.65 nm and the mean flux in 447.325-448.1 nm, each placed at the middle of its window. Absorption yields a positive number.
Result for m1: 0.14 nm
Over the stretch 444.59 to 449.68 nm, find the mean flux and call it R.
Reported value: 114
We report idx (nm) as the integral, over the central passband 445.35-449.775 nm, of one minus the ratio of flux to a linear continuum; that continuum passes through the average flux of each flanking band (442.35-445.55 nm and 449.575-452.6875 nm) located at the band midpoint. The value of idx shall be 0.22 nm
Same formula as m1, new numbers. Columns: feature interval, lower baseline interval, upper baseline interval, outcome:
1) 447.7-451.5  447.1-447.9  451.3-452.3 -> 0.02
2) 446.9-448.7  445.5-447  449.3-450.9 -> -0.11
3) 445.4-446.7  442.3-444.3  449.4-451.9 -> 0.16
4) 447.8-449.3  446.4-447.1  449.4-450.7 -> 0.00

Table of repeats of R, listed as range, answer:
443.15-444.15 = 108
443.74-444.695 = 115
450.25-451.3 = 133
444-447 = 108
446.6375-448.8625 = 119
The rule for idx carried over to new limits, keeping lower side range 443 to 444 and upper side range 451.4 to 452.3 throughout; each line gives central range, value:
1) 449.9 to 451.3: -0.10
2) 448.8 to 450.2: 0.01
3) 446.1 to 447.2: 0.04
